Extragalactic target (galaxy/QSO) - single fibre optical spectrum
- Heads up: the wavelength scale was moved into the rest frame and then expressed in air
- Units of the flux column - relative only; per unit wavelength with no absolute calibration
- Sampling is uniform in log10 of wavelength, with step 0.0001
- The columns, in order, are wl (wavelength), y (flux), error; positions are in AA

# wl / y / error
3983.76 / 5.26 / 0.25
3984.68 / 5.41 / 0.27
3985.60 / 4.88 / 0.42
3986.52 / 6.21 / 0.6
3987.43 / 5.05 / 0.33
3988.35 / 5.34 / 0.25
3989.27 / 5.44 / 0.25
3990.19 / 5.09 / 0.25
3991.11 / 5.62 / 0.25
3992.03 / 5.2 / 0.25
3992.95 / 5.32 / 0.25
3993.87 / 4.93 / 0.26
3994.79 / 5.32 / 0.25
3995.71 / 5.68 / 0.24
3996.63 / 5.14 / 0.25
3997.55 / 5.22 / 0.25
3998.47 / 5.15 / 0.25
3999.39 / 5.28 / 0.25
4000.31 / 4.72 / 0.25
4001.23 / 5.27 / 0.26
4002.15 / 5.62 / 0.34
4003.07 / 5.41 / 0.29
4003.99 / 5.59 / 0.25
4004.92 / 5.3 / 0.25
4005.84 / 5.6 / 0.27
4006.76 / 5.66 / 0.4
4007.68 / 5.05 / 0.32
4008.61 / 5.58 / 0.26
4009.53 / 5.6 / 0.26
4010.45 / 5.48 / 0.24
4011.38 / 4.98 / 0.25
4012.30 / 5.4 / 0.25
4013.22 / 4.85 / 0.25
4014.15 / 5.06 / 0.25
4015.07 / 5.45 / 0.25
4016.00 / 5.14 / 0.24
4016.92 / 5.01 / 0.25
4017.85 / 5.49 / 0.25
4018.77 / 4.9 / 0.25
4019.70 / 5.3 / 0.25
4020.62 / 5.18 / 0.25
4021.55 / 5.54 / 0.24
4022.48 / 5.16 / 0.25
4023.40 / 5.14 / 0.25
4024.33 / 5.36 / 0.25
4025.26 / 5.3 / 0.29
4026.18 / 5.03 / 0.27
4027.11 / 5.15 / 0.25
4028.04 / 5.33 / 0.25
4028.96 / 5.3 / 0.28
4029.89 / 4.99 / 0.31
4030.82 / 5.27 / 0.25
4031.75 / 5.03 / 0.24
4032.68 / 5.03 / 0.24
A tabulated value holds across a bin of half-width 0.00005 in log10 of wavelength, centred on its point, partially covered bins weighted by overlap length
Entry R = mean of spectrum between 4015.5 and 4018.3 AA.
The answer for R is 5.2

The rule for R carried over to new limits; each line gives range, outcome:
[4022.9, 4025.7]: 5.26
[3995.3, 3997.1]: 5.4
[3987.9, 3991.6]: 5.36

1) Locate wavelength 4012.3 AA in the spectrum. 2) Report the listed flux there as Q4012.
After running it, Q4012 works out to 5.4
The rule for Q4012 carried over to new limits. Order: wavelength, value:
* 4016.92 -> 5.01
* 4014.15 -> 5.06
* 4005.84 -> 5.6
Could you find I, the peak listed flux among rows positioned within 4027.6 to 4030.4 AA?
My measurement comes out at 5.33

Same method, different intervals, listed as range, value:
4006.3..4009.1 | 5.66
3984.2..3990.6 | 6.21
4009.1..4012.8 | 5.6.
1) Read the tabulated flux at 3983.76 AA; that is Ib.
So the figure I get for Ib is 5.26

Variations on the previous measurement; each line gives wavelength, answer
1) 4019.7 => 5.3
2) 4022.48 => 5.16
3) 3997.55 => 5.22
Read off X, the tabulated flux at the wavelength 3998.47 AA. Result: 5.15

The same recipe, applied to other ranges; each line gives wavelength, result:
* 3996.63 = 5.14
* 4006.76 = 5.66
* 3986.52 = 6.21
